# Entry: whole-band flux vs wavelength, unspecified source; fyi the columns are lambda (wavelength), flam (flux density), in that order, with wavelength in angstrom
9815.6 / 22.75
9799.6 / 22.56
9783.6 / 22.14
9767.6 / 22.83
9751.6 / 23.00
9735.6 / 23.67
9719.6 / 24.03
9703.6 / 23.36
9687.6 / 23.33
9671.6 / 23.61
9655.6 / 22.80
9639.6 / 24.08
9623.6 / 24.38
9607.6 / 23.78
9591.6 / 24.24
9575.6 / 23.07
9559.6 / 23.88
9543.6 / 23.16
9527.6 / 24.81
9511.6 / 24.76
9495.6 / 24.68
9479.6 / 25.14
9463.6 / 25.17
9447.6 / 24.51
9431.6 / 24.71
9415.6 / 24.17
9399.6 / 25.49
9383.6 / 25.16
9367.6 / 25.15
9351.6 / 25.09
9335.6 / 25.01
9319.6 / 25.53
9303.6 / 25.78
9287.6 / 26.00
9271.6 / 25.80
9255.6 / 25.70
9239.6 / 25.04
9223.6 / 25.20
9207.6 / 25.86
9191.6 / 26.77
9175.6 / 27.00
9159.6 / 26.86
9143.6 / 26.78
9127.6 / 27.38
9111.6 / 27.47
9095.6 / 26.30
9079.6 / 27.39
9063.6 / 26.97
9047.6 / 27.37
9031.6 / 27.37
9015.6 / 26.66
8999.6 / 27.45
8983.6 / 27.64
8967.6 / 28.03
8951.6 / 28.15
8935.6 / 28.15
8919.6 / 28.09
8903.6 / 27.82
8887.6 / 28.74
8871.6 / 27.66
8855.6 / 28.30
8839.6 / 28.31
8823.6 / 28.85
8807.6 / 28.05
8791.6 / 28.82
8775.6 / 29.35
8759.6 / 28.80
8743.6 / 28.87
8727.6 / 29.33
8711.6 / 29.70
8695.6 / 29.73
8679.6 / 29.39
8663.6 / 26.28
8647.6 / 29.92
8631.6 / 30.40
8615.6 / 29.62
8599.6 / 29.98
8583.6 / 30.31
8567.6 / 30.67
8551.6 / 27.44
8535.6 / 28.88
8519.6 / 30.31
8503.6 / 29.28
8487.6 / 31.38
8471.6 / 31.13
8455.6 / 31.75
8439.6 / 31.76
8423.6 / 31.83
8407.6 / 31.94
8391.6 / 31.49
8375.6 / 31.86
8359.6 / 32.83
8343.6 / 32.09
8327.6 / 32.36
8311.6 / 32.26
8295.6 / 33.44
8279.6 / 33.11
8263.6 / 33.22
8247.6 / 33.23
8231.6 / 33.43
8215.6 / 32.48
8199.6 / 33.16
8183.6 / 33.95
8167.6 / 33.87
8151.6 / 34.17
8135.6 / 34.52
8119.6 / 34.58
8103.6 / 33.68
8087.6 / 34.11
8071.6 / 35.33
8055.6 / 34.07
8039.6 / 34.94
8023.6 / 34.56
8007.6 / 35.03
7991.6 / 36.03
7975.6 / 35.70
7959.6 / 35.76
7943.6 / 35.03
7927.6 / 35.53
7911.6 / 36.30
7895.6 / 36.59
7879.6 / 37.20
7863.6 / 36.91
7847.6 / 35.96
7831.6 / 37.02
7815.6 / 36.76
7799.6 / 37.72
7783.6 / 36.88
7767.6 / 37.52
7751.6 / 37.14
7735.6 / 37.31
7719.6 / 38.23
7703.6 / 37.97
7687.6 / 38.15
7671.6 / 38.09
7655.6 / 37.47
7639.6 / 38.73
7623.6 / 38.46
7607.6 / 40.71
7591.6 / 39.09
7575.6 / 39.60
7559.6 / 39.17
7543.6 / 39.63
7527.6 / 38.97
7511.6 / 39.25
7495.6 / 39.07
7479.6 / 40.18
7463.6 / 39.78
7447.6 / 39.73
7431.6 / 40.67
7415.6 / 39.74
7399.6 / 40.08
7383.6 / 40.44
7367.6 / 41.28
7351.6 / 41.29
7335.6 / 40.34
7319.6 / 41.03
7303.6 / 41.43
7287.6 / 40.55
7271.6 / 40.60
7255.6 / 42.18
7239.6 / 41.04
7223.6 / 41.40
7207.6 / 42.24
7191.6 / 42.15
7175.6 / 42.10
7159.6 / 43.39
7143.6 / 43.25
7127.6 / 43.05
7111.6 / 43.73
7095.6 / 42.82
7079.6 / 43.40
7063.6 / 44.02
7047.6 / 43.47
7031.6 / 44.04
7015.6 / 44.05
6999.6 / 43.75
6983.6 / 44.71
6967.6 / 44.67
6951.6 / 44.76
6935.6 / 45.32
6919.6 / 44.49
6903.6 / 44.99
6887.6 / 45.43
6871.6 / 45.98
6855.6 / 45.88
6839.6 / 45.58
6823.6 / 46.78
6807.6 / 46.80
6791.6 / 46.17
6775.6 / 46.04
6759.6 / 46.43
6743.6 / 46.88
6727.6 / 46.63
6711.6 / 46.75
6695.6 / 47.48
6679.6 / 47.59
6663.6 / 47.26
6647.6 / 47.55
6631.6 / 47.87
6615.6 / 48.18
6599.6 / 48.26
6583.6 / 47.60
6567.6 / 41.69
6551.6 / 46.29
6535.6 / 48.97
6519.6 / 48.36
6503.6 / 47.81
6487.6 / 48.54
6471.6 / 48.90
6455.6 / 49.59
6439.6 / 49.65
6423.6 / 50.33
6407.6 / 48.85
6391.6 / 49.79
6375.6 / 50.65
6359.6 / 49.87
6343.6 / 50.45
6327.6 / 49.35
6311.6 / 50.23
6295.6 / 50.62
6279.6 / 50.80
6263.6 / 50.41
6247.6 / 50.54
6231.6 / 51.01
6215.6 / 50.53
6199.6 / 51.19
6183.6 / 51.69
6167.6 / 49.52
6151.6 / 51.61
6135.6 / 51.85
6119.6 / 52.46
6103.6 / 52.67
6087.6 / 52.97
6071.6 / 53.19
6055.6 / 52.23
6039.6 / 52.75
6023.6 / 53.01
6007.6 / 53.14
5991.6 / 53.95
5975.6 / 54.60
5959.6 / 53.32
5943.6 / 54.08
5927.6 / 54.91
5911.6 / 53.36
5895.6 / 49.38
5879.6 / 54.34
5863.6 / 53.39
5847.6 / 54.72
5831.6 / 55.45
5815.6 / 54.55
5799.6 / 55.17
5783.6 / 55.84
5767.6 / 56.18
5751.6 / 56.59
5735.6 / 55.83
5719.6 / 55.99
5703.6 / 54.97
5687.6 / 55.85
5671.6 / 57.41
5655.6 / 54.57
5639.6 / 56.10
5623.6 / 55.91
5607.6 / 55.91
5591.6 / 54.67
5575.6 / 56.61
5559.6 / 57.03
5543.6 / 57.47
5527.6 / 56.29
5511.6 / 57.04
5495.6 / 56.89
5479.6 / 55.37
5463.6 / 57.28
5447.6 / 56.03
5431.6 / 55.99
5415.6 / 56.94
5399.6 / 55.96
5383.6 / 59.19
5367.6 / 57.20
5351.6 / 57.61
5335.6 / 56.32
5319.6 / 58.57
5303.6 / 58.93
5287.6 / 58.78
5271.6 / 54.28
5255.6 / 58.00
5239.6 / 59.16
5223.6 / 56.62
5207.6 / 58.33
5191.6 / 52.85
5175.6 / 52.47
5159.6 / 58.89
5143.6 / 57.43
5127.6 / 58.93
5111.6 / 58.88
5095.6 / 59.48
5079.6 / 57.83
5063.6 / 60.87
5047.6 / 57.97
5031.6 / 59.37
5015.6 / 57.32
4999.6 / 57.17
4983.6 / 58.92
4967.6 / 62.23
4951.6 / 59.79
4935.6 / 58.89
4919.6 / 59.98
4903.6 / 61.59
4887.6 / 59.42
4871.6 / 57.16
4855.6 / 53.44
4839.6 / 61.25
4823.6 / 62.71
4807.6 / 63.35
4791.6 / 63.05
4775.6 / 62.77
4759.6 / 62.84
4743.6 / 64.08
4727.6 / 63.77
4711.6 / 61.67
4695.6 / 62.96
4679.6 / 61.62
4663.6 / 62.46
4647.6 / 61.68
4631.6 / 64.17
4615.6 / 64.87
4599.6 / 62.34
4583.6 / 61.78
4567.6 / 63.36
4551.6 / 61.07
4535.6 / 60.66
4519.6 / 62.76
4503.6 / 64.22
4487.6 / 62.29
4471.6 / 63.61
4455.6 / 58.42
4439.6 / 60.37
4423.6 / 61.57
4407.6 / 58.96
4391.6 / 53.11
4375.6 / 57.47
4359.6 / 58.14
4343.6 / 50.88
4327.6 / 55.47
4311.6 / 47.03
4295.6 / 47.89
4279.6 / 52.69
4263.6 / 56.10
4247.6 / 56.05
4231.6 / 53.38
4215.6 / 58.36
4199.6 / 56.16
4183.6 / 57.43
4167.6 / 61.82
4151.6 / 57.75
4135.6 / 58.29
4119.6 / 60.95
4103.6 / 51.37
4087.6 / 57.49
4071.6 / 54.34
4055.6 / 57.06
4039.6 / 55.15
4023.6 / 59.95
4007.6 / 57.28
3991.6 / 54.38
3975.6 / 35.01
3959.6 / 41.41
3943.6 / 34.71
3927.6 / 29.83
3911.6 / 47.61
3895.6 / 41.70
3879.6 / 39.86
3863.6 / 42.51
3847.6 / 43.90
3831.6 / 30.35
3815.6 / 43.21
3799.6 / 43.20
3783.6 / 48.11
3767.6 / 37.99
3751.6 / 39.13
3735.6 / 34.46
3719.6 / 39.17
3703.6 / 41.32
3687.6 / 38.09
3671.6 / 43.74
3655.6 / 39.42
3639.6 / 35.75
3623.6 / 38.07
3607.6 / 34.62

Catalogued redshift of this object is 0.000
